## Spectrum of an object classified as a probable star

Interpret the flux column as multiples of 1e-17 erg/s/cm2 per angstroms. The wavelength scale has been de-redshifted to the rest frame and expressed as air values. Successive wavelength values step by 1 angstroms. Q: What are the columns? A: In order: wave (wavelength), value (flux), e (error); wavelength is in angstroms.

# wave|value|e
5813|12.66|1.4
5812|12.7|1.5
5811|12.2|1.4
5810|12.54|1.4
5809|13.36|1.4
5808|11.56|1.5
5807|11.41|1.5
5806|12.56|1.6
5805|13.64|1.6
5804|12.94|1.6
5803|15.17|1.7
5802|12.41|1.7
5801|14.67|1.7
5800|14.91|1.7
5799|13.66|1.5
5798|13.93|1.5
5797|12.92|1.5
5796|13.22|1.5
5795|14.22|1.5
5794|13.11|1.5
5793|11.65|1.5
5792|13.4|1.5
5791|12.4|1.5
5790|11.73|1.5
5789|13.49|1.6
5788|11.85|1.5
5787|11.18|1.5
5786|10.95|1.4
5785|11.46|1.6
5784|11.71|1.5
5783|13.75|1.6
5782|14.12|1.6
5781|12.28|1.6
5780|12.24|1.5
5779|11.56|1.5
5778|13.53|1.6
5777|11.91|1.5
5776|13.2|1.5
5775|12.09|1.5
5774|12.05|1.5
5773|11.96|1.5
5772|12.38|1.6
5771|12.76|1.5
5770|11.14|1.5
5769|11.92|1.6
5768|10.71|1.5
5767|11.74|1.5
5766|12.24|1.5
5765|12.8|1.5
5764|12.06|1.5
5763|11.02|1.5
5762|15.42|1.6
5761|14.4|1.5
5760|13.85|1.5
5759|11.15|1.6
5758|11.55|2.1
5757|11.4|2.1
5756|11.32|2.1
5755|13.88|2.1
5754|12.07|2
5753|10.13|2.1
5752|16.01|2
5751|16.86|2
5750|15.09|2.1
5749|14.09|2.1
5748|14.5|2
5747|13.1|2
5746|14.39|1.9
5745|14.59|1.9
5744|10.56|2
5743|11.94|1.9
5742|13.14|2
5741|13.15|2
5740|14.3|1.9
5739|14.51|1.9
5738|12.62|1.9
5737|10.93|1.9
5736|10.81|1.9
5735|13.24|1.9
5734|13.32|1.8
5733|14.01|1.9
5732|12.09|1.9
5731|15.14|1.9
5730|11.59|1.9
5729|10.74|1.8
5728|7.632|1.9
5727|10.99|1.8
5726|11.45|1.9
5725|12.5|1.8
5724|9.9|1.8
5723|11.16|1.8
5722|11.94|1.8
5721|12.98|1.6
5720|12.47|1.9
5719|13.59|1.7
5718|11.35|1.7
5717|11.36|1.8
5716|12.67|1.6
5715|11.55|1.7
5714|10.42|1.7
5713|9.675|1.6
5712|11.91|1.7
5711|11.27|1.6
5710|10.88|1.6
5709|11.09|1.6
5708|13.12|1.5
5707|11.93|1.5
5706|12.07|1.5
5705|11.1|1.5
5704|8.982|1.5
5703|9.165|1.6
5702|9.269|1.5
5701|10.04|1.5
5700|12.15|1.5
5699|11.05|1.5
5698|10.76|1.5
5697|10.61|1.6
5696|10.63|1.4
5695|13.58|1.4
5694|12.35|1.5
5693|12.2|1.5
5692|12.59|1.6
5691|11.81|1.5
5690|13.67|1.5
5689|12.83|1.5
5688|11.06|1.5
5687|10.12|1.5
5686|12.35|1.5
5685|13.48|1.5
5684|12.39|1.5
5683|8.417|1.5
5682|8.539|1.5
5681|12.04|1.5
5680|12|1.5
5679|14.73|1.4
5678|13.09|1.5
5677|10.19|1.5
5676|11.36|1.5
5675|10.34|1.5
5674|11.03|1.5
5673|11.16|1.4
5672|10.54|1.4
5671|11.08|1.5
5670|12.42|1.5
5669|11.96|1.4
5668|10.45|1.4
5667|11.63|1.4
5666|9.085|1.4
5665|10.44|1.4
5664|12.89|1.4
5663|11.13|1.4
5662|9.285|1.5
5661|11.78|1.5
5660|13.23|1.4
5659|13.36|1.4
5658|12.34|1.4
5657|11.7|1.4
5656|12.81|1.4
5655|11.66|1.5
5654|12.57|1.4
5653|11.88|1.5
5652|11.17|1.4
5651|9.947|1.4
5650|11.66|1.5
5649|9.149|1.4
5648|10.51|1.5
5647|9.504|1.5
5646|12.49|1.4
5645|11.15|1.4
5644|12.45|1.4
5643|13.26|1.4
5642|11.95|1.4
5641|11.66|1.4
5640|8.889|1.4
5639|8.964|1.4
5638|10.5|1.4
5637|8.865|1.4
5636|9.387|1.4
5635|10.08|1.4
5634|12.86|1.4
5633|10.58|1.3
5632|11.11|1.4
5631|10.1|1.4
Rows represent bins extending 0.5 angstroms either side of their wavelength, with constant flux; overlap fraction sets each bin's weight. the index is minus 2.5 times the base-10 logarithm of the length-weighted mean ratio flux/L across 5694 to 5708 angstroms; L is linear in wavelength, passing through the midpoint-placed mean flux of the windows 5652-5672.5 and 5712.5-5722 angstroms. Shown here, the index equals 0.070 mag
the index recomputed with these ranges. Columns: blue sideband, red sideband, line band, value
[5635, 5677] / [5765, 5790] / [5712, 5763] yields -0.06 mag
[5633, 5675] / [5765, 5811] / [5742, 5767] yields -0.07 mag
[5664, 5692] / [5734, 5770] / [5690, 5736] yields 0.05 mag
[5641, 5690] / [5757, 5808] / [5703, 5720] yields 0.05 mag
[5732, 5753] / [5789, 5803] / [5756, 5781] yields 0.09 mag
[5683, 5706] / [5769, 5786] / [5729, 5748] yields -0.09 mag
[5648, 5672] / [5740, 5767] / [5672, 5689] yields 0.04 mag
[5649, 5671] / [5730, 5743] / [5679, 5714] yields 0.08 mag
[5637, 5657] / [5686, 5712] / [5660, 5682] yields -0.01 mag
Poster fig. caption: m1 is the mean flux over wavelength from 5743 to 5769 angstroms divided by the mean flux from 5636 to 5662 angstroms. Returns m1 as 1.15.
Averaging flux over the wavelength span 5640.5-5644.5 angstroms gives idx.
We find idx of 12.3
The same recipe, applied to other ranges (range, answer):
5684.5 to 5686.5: 12.9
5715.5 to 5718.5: 11.8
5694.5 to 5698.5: 11.4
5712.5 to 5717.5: 11.1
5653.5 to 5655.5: 12.1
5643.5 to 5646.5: 12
